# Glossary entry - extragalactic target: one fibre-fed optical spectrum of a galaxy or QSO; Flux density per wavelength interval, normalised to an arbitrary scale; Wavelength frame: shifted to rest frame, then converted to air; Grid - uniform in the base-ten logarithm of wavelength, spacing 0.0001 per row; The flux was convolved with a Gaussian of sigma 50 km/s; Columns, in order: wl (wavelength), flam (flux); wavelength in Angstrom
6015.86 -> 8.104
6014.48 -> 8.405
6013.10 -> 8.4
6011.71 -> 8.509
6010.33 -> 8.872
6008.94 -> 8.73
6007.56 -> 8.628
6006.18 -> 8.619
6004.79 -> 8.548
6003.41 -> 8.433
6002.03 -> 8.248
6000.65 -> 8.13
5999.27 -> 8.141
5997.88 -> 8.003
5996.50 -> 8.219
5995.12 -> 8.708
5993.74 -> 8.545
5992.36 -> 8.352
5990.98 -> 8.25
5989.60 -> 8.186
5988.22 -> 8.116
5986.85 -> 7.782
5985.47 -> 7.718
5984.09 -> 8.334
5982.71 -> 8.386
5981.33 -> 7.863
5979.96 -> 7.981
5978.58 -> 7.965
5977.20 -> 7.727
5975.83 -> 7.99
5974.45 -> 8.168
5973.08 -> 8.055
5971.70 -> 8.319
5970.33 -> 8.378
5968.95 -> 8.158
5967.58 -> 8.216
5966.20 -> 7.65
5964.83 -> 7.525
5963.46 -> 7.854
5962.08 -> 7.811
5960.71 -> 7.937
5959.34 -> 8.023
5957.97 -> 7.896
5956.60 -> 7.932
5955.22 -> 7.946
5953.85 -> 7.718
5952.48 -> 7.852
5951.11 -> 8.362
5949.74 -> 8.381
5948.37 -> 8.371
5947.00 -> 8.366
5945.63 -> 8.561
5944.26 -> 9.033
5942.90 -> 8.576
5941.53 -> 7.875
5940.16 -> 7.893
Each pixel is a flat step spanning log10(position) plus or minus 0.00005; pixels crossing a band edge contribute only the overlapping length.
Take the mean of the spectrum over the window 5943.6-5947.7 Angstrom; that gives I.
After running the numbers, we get 8.64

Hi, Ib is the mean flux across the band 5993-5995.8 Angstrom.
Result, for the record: 8.62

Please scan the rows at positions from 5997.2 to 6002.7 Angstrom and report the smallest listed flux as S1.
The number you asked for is 8.003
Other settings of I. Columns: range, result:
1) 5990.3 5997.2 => 8.42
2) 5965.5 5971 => 8.09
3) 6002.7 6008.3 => 8.56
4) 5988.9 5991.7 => 8.21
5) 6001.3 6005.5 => 8.41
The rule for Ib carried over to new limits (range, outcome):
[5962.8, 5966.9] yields 7.68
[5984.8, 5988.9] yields 7.89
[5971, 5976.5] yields 8.14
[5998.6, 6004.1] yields 8.25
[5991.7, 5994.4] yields 8.45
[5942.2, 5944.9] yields 8.82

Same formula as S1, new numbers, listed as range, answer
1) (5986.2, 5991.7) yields 7.782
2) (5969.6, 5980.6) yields 7.727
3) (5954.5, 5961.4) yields 7.896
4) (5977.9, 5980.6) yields 7.965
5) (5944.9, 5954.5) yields 7.718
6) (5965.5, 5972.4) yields 7.65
